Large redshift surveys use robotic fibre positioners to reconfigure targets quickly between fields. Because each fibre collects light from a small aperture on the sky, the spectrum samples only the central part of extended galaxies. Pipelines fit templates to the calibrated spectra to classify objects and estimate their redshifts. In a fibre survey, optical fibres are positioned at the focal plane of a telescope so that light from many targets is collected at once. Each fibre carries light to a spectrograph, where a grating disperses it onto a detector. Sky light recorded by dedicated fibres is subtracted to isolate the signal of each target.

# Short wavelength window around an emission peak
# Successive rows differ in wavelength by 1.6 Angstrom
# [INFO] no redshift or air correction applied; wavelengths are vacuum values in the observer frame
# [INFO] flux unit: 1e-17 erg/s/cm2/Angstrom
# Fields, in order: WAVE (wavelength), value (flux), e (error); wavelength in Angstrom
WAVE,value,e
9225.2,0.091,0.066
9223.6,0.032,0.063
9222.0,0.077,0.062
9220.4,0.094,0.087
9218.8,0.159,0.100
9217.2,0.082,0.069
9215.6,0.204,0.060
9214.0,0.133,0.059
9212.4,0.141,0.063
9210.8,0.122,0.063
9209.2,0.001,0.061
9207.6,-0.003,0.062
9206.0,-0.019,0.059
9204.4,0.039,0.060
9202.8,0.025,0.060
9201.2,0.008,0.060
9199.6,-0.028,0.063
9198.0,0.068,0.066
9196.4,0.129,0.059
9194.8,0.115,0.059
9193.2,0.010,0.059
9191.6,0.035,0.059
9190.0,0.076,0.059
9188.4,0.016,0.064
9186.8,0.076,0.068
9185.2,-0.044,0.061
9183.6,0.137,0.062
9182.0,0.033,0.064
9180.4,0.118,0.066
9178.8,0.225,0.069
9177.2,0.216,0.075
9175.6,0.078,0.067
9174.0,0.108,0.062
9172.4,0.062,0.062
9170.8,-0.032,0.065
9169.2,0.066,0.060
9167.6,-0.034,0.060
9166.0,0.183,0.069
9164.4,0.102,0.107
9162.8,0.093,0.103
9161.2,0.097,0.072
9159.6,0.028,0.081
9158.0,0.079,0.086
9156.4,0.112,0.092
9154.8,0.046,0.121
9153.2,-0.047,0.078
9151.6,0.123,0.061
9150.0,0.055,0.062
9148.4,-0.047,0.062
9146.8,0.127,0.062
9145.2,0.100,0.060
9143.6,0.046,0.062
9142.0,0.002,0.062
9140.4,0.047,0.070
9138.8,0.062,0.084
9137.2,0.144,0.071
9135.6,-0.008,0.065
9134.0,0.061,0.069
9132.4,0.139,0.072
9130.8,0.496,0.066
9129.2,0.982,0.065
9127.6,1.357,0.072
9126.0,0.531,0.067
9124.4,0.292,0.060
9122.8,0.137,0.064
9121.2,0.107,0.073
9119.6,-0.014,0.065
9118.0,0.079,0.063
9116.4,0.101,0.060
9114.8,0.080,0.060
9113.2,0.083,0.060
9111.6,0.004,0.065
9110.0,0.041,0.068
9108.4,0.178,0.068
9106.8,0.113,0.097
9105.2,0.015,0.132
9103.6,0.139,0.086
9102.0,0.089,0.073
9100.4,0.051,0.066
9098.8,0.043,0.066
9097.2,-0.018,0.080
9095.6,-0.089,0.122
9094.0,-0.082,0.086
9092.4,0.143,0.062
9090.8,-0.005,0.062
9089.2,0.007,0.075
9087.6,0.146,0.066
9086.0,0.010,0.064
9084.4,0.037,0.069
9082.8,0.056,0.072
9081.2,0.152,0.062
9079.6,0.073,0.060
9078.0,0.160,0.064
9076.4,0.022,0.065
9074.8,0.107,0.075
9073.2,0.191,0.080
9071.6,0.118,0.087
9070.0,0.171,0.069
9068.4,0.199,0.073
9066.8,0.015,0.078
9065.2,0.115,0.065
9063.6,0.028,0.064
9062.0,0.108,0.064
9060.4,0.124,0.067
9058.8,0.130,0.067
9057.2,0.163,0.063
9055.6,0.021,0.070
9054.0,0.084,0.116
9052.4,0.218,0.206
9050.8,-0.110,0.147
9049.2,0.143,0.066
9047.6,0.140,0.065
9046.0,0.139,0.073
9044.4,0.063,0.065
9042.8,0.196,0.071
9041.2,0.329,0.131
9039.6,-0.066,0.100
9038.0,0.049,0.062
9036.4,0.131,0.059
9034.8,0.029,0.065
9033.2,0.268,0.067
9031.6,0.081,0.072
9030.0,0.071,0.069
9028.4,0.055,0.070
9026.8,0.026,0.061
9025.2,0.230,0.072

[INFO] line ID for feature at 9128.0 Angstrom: H-beta 4861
